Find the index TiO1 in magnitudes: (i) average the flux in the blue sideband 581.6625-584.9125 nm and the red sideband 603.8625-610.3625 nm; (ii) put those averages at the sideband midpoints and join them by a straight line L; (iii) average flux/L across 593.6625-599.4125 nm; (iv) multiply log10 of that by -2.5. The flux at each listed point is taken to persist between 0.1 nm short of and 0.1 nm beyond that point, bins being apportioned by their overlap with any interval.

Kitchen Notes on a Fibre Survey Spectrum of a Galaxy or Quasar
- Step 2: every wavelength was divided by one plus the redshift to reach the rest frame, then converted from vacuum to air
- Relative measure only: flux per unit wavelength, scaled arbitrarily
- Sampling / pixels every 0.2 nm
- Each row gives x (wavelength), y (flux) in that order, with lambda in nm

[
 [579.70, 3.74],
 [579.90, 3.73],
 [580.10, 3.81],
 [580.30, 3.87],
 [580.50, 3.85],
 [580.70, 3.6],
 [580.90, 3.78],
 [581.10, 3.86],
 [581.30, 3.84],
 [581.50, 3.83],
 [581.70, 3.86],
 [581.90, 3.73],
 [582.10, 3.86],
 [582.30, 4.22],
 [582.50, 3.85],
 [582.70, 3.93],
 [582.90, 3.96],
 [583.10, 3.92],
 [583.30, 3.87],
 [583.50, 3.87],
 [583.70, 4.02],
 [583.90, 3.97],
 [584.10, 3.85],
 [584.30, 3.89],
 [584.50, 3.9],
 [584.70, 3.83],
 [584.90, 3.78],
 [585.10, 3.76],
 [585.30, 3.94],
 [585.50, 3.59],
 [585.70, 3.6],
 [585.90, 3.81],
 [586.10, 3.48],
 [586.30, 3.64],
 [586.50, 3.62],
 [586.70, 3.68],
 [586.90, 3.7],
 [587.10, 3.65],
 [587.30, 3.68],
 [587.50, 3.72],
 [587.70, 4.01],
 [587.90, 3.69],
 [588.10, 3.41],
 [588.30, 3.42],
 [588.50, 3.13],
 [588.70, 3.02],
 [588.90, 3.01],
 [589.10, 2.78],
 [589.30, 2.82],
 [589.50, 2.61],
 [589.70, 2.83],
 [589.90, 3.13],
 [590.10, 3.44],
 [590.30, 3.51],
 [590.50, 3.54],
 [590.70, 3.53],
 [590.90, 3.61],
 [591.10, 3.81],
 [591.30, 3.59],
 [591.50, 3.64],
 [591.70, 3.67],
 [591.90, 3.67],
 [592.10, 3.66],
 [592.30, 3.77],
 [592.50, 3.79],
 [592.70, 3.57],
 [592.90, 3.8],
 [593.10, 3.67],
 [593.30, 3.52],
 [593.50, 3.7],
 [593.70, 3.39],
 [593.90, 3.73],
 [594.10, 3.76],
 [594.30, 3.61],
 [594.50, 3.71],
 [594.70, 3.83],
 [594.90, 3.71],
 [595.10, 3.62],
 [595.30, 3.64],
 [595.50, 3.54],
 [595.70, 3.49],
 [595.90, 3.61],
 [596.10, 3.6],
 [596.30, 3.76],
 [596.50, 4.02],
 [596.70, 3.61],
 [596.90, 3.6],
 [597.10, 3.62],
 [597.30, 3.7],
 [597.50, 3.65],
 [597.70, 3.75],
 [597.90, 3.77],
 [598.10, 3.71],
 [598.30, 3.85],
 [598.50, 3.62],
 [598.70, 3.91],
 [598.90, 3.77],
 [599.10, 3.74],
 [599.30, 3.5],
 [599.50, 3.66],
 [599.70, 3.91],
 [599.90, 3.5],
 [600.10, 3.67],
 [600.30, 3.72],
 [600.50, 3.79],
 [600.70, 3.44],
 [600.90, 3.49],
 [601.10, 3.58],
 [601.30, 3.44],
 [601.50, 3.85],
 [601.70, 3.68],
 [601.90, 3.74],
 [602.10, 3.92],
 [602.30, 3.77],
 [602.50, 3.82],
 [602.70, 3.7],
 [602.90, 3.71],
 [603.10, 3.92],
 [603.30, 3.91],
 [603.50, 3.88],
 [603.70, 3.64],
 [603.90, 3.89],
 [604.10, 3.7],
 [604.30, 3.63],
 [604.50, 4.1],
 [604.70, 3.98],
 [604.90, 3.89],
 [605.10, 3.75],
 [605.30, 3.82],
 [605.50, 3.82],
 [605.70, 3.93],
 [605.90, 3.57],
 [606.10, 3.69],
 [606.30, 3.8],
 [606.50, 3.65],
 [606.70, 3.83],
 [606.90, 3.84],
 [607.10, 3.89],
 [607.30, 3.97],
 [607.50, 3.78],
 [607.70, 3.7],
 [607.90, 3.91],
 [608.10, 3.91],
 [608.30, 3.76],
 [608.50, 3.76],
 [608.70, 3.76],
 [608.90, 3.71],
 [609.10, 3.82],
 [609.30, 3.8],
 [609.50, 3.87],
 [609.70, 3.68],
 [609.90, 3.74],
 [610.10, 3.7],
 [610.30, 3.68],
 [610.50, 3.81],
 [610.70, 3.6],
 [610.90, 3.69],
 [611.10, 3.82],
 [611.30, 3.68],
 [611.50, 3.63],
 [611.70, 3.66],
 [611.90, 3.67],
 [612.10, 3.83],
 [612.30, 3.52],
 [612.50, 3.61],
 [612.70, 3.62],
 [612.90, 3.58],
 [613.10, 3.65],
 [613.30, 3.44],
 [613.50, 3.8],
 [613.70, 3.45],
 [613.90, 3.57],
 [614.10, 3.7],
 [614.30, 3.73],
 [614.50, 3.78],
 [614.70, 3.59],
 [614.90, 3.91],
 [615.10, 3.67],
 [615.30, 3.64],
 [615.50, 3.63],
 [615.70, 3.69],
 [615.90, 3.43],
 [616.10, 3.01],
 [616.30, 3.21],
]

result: 0.05 mag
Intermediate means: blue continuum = 3.9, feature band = 3.69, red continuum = 3.8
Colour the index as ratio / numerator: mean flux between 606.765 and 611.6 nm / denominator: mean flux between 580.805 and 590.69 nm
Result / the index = 1.04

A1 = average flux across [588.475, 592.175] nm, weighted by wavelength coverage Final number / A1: 3.32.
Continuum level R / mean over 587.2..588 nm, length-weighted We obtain 3.77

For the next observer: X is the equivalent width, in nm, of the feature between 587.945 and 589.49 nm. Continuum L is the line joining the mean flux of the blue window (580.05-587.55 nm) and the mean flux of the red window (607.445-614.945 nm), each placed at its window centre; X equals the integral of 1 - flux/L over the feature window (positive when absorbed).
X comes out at 0.29 nm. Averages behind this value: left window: 3.81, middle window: 3.08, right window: 3.71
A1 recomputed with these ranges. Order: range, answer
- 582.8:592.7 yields 3.59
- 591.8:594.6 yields 3.67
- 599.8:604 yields 3.72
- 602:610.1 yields 3.8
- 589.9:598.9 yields 3.66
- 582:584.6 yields 3.93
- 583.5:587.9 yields 3.77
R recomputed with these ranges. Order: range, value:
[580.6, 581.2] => 3.75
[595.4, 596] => 3.55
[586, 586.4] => 3.56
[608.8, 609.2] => 3.77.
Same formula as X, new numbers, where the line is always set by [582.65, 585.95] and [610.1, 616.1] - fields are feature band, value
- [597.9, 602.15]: 0.058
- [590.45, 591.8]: 0.061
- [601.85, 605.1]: -0.095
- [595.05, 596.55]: 0.048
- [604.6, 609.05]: -0.137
